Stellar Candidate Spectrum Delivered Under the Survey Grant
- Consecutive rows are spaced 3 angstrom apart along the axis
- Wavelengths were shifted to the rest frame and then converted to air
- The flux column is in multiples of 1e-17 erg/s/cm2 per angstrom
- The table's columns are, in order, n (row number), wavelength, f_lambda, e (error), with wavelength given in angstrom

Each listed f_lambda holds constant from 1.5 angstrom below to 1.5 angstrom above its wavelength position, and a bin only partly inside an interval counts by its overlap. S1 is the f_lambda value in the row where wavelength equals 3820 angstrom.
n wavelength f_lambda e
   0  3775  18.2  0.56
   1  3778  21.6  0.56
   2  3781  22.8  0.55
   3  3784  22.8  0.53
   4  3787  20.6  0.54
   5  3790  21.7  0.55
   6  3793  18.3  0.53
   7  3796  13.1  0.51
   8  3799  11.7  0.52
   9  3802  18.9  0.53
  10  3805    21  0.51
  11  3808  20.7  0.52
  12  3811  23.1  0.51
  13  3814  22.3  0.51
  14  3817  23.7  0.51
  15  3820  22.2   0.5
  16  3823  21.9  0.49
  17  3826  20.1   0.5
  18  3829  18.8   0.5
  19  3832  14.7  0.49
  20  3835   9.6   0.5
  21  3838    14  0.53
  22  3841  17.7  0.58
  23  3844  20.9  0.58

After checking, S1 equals 22.2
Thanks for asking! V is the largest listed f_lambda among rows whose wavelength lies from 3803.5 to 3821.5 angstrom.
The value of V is 23.7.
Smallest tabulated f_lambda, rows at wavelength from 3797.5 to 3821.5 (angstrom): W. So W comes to 11.7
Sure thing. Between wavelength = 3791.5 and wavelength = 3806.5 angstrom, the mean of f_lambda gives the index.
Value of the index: 16.6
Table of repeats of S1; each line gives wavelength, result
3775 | 18.2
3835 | 9.6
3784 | 22.8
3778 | 21.6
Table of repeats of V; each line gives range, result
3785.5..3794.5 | 21.7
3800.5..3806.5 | 21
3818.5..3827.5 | 22.2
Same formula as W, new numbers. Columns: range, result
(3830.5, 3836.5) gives 9.6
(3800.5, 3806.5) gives 18.9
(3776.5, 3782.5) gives 21.6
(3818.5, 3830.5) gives 18.8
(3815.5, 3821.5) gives 22.2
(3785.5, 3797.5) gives 13.1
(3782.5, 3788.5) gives 20.6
